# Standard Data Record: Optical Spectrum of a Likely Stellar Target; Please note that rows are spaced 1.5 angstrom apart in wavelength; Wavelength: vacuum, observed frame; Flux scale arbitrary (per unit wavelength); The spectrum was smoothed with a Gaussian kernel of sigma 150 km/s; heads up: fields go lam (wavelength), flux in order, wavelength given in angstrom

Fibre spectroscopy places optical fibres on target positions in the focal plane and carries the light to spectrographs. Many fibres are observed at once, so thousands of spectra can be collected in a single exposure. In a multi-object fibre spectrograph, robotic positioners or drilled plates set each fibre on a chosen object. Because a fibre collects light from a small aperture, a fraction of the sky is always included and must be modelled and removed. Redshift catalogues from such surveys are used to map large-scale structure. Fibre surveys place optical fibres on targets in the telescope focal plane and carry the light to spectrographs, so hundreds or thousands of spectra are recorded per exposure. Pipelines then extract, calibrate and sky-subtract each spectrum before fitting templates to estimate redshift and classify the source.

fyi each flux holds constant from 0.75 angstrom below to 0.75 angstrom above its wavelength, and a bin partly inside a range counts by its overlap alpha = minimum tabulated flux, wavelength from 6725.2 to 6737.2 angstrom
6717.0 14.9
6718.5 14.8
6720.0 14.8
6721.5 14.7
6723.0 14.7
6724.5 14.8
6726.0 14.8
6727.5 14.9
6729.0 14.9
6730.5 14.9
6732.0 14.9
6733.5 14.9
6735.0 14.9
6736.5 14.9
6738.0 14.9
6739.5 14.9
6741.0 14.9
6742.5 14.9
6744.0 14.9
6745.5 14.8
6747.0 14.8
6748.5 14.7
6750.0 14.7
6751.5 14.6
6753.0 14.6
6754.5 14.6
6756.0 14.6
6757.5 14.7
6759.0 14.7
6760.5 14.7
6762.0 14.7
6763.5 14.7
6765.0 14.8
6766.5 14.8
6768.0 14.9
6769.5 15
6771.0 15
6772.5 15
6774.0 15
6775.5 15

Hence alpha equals 14.8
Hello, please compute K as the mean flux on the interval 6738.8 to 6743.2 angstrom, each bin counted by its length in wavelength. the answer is 14.9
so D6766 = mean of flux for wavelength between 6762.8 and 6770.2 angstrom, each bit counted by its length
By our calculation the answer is 14.8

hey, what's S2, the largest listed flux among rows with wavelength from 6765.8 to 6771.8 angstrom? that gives 15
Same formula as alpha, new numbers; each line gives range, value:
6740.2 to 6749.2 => 14.7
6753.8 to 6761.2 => 14.6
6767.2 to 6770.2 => 14.9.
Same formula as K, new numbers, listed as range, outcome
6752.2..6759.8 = 14.6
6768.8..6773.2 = 15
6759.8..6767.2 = 14.7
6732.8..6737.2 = 14.9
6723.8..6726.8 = 14.8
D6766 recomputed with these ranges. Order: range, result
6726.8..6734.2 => 14.9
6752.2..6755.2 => 14.6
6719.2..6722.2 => 14.8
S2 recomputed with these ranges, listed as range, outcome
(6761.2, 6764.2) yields 14.7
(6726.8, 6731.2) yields 14.9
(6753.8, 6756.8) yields 14.6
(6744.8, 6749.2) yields 14.8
